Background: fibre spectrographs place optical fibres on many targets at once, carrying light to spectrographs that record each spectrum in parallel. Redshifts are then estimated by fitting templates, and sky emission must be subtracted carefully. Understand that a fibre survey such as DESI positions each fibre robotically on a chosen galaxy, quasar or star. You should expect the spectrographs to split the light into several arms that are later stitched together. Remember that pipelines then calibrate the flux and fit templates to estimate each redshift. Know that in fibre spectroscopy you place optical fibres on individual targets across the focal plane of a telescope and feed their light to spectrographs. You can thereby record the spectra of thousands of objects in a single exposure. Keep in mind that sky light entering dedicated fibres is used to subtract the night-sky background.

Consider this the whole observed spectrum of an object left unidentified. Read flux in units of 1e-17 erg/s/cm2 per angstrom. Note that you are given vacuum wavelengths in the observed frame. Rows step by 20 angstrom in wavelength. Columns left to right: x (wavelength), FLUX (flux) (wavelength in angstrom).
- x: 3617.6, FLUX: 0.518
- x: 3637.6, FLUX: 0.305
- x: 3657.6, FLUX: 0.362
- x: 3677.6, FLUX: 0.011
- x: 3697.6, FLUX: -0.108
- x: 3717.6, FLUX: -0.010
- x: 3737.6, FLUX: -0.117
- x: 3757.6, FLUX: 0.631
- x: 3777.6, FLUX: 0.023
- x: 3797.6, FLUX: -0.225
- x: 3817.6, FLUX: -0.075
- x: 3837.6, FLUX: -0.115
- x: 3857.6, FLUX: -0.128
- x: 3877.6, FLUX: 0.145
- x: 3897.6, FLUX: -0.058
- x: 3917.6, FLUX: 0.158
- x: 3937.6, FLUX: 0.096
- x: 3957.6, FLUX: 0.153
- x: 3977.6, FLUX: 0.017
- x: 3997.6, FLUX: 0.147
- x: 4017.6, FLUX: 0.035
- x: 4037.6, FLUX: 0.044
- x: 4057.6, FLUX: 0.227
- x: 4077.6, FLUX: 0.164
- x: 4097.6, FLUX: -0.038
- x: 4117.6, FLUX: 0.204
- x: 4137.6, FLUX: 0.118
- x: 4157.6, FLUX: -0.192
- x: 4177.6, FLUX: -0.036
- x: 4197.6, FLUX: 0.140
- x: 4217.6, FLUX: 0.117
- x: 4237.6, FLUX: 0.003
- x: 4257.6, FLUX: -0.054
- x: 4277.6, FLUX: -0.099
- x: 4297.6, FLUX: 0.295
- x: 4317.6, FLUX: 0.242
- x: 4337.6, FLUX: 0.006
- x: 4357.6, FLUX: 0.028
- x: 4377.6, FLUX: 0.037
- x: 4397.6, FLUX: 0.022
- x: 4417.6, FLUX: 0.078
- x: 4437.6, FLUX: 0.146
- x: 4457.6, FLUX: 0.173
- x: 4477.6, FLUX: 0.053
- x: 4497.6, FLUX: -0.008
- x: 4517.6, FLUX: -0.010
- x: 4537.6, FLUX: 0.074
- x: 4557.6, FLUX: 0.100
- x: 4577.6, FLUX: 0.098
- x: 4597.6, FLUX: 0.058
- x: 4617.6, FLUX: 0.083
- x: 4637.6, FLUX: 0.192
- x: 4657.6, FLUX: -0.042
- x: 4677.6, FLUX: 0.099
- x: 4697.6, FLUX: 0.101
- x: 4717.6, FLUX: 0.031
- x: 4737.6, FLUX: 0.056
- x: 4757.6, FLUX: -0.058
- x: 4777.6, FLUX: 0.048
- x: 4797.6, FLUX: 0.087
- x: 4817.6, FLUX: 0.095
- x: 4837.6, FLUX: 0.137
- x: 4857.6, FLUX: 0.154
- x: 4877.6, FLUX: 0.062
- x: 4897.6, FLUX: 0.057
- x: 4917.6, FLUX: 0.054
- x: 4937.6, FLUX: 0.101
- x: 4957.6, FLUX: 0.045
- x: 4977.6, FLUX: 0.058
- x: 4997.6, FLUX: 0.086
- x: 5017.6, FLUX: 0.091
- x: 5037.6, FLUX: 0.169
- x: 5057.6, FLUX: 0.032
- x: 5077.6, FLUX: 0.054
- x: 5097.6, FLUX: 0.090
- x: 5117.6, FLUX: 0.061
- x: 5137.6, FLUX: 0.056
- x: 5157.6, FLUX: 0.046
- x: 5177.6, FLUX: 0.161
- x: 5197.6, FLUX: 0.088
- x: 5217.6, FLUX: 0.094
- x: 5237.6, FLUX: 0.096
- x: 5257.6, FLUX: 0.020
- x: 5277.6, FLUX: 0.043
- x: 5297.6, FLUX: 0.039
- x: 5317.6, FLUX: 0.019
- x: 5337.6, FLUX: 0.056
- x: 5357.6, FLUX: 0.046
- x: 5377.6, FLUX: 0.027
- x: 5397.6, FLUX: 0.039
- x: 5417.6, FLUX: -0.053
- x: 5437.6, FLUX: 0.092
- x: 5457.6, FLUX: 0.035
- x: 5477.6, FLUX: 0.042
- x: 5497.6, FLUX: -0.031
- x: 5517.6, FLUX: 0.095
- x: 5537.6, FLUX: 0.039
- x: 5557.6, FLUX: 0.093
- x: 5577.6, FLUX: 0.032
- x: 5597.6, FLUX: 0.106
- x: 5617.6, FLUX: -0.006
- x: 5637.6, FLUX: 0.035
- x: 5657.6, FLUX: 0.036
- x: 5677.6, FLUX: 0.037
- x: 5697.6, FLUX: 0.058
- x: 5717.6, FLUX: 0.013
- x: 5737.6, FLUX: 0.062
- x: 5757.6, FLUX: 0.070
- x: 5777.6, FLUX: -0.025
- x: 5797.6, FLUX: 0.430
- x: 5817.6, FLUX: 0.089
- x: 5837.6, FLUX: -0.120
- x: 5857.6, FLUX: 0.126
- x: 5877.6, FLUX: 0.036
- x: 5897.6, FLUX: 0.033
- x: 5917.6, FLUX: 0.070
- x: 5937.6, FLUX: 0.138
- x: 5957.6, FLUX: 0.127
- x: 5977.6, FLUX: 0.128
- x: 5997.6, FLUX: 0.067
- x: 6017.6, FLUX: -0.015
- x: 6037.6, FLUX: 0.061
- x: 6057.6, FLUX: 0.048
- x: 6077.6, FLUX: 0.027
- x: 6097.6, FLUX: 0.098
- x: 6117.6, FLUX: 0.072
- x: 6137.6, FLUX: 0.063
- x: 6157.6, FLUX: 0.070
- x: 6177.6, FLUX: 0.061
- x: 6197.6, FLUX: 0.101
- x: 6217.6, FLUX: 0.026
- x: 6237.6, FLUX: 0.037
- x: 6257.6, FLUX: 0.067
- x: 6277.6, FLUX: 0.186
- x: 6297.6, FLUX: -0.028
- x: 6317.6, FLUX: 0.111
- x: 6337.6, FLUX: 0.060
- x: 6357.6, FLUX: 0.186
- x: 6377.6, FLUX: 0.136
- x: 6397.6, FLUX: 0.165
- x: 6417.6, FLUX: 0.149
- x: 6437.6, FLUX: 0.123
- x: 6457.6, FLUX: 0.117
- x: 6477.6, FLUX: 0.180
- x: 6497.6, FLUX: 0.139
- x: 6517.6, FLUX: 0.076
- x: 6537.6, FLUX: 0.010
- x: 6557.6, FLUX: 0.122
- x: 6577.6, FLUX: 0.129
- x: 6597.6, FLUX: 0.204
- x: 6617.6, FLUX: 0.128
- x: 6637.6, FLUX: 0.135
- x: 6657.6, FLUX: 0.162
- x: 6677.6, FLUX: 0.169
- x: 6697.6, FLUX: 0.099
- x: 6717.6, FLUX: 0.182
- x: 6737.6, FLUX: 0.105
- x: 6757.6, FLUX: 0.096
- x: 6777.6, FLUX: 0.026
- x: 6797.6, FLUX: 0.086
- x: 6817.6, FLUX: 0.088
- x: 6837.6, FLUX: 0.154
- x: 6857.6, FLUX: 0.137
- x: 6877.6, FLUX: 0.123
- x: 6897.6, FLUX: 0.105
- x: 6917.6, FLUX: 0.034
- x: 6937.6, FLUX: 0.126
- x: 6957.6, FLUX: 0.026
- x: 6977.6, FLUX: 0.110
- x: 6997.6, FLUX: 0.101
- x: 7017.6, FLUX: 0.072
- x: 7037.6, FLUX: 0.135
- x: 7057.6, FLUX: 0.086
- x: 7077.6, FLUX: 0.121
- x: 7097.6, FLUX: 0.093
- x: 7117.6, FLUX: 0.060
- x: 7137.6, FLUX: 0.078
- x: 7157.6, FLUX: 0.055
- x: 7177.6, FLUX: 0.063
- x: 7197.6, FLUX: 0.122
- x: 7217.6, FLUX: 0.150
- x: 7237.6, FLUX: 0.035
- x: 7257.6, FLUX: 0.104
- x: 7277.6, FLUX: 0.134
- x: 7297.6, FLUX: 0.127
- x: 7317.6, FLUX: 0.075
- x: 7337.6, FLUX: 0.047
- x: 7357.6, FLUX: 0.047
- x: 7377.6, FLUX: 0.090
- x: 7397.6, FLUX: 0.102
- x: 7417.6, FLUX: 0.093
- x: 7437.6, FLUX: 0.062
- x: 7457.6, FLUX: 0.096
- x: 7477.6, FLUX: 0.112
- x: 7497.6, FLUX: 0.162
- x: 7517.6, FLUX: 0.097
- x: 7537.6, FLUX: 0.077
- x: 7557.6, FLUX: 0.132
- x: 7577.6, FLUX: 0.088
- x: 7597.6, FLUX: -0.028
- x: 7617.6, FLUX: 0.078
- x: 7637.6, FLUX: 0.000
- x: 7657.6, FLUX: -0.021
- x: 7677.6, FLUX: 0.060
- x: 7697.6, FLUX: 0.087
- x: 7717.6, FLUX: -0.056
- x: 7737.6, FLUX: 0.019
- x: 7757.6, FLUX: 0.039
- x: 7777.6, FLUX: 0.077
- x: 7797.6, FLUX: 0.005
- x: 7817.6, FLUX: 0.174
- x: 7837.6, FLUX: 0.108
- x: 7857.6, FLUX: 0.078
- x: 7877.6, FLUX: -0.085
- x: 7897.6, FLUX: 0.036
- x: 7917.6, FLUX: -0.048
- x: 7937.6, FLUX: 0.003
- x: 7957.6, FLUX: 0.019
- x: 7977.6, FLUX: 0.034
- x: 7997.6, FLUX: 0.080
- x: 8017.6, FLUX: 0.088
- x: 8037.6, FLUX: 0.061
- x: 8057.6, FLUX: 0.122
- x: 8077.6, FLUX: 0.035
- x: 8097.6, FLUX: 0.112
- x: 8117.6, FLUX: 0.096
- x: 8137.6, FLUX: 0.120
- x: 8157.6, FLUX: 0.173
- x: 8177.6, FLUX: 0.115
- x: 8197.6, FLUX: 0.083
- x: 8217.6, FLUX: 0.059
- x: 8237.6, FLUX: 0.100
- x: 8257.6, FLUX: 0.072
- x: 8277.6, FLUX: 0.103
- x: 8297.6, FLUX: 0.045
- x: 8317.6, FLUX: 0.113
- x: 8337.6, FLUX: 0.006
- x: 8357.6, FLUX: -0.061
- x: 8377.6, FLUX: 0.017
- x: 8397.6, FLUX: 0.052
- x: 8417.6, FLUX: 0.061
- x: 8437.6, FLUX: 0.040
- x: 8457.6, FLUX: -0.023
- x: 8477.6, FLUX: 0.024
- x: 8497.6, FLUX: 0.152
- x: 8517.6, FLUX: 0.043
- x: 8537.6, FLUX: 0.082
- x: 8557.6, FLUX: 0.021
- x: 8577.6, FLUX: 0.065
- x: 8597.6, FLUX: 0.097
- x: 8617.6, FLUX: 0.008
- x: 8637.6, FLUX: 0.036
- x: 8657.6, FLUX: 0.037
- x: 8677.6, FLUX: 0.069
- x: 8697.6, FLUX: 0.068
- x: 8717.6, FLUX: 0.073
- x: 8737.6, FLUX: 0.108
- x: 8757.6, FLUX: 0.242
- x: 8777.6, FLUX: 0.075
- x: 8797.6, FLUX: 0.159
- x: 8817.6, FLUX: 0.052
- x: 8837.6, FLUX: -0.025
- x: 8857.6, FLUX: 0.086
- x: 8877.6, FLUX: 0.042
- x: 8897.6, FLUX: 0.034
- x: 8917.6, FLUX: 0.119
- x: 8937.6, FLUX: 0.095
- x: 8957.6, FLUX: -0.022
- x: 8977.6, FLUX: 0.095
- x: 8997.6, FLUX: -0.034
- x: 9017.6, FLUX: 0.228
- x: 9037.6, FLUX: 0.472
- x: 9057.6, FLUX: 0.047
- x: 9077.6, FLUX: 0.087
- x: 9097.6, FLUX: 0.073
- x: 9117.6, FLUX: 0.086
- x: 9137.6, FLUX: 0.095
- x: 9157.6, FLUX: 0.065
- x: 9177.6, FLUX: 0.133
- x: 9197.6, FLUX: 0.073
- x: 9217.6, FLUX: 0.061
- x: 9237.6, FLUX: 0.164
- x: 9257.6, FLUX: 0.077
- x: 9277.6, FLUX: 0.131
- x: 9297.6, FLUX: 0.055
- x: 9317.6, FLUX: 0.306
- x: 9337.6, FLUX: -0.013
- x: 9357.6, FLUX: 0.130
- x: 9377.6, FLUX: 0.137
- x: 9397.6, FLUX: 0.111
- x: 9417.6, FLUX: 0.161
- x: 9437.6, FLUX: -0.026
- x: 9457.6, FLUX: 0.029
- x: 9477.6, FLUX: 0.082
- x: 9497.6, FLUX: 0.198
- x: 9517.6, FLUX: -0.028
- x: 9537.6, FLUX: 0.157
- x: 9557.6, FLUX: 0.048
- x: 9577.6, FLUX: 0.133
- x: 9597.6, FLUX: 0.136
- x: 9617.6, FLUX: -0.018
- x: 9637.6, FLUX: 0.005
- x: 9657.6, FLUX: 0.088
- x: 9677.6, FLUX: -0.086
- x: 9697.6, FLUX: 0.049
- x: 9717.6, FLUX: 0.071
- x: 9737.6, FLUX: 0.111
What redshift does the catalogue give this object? 1.42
